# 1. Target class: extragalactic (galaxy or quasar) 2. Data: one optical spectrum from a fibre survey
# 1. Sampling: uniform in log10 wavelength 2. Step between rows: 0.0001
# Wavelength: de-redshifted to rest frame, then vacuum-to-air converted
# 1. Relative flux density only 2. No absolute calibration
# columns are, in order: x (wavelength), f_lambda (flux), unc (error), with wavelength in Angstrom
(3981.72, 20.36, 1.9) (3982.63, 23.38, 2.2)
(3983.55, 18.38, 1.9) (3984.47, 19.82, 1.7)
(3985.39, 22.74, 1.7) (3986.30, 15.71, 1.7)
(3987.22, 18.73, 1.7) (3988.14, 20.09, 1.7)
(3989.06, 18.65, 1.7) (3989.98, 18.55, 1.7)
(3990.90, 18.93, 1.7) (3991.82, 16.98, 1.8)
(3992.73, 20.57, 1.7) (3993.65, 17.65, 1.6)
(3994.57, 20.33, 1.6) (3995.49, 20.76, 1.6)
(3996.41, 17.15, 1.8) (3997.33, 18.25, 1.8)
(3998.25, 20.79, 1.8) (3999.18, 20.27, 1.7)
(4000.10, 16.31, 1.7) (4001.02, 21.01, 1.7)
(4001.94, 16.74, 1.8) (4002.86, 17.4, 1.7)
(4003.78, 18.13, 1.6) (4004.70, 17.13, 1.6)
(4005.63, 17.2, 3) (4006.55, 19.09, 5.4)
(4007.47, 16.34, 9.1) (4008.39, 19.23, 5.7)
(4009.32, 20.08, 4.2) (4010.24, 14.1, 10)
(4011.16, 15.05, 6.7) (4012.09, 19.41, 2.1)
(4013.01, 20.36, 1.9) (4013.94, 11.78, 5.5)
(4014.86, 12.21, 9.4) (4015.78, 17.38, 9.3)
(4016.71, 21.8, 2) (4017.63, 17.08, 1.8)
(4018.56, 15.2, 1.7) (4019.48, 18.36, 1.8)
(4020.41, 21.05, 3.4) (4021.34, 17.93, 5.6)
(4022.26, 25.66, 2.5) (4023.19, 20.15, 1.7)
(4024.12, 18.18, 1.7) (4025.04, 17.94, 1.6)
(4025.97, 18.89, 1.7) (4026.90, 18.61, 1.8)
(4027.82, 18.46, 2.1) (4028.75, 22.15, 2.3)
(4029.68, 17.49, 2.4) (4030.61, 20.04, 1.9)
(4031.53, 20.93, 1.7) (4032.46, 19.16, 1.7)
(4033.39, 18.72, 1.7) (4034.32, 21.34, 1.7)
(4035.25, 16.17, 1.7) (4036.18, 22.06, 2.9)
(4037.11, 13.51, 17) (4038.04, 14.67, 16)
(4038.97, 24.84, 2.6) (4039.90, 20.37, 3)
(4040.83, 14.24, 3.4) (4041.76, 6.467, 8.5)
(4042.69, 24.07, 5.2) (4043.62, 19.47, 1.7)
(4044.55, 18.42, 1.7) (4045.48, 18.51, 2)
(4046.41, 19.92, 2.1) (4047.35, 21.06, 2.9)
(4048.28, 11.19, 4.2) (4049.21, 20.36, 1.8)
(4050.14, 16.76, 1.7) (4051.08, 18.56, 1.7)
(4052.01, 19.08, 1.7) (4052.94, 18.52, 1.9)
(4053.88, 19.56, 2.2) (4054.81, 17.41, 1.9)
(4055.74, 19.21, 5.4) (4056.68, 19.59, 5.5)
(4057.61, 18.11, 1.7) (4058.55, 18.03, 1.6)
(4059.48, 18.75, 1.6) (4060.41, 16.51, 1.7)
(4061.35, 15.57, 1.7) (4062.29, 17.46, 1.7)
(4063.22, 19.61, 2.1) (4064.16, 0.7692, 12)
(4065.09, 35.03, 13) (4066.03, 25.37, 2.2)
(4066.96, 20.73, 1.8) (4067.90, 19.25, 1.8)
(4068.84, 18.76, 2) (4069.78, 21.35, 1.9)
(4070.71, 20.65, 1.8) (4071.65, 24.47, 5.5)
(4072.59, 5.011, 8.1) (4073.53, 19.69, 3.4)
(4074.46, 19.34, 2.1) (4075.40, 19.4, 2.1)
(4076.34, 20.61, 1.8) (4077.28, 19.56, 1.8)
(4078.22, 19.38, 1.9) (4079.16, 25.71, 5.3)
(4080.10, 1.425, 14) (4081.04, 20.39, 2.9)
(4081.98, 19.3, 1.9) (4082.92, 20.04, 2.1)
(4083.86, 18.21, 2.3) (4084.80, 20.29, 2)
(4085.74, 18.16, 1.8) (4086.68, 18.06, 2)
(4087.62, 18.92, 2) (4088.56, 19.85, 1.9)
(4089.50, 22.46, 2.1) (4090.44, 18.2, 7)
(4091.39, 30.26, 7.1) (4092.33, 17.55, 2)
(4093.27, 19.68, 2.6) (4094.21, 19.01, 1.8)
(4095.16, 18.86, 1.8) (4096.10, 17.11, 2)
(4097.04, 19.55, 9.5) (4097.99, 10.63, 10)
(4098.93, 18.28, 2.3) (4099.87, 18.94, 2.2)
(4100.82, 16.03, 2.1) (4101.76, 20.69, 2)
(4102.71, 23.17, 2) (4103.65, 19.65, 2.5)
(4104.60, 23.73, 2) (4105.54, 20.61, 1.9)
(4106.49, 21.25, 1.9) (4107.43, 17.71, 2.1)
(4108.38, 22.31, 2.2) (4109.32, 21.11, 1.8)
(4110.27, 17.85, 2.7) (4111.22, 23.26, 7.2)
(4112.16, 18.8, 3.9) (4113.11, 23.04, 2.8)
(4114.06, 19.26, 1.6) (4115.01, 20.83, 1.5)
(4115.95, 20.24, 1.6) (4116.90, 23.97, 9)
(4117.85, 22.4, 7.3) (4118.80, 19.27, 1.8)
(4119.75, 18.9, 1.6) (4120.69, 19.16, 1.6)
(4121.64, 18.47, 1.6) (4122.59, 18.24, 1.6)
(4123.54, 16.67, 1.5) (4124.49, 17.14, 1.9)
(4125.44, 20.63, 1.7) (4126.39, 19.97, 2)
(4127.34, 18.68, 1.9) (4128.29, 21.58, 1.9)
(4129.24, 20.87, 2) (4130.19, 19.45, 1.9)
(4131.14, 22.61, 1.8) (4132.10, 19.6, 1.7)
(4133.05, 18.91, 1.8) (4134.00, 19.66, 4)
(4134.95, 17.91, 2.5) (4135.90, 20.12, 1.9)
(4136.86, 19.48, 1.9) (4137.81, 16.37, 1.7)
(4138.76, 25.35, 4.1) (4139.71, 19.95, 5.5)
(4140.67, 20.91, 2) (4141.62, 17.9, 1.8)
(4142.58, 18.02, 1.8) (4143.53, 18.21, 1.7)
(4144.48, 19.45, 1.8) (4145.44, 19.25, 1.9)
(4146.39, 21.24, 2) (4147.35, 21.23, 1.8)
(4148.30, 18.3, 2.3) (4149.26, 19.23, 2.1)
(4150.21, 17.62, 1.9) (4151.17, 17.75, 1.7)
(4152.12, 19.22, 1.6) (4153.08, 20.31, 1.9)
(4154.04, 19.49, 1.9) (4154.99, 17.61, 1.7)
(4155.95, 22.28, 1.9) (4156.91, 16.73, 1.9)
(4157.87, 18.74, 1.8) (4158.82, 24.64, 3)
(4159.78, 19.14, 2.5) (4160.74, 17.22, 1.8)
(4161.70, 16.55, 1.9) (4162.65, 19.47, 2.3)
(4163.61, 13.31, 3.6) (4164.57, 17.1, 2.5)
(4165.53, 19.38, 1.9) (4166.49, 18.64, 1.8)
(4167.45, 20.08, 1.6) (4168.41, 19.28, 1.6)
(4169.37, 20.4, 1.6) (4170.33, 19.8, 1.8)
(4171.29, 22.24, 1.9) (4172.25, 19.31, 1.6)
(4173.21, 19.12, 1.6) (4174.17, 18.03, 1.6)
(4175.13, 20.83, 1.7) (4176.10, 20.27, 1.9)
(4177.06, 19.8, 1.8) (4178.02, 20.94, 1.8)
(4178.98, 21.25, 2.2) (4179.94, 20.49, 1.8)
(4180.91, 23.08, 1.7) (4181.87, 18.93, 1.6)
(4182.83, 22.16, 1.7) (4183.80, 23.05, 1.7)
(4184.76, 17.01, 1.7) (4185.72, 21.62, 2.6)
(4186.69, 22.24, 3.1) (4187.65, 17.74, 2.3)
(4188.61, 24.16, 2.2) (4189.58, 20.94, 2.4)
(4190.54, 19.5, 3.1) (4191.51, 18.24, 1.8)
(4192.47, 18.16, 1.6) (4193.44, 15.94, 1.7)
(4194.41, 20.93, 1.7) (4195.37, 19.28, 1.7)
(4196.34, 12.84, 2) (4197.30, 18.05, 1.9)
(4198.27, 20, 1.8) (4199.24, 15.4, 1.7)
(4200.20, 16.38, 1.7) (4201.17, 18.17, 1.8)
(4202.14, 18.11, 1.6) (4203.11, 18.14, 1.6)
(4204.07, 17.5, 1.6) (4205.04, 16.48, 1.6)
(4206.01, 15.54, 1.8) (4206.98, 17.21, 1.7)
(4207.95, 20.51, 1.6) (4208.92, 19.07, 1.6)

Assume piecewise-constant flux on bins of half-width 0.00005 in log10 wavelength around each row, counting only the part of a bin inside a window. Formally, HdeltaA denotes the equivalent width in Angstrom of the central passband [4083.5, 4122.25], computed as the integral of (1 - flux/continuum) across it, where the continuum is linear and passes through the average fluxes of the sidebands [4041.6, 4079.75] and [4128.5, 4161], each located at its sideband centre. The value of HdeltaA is -1.5 Angstrom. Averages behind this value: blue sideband 18.8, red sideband 19.6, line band 19.9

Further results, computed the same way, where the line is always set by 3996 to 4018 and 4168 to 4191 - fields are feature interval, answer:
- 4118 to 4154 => 0.69 Angstrom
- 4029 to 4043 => -0.09 Angstrom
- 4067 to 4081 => 0.33 Angstrom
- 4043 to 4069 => -0.24 Angstrom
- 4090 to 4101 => 0.22 Angstrom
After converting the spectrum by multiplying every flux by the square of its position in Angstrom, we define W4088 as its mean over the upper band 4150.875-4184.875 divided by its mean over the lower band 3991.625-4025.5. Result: 1.2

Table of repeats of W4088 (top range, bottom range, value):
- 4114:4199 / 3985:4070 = 1.12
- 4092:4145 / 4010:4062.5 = 1.12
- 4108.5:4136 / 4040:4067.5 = 1.13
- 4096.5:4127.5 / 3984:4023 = 1.13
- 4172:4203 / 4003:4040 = 1.14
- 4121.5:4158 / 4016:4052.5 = 1.09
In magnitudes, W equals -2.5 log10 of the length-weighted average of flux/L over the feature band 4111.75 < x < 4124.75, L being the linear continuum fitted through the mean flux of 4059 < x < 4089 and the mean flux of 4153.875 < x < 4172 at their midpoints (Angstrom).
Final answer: -0.05 mag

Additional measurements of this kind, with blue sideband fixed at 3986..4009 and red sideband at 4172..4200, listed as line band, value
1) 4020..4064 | 0.02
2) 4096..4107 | -0.01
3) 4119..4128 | 0.03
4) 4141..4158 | 0.02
